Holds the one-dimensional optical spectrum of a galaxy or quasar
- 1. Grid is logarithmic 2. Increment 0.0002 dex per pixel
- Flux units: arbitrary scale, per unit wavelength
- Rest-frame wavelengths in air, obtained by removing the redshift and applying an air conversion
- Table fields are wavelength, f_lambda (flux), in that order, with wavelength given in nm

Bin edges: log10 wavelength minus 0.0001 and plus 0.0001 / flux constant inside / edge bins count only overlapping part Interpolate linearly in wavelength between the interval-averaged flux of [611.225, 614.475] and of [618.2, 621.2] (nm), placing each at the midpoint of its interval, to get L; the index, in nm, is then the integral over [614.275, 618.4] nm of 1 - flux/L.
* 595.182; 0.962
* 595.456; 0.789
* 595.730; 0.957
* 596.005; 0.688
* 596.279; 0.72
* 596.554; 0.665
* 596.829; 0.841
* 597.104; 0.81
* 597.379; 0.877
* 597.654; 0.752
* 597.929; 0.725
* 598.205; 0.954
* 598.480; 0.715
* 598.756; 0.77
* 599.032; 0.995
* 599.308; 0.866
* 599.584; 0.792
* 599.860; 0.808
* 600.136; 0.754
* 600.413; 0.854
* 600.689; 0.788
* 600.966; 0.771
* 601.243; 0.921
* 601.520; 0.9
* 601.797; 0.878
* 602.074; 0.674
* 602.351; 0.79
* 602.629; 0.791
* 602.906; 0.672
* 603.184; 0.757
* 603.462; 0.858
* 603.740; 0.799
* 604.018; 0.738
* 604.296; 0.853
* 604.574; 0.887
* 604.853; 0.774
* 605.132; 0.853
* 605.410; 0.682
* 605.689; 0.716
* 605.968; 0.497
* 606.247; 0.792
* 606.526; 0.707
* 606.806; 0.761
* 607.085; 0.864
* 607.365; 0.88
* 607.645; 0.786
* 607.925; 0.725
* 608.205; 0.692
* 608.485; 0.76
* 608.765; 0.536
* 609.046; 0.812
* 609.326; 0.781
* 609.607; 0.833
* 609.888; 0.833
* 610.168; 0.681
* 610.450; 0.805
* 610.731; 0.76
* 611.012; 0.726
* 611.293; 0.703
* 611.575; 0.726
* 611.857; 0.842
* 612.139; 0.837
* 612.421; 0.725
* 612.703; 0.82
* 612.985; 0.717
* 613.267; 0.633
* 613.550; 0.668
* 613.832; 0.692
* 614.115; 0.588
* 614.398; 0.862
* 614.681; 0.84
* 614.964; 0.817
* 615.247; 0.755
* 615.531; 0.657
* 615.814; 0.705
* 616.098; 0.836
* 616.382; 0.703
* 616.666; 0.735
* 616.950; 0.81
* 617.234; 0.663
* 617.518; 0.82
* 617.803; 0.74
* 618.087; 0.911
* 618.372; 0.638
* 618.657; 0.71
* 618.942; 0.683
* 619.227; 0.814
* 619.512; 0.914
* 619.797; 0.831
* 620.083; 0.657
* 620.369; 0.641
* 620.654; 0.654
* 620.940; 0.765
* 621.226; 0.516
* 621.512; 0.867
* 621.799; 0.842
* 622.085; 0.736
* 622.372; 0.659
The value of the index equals -0.232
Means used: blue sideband 0.732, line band 0.769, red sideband 0.724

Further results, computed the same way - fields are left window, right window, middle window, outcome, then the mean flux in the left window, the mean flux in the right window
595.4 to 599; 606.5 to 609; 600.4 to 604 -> -0.12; 0.795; 0.75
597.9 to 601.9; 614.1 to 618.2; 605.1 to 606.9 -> 0.23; 0.835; 0.767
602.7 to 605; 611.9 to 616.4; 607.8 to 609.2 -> 0.12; 0.792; 0.744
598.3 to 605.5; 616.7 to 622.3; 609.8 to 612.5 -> 0.04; 0.807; 0.747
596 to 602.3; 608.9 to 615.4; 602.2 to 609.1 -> 0.22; 0.808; 0.759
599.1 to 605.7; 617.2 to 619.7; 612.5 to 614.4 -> 0.20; 0.803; 0.772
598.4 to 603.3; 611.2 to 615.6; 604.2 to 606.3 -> 0.09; 0.807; 0.744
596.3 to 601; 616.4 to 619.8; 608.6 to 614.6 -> 0.29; 0.807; 0.768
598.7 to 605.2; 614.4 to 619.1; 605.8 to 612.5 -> 0.28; 0.814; 0.755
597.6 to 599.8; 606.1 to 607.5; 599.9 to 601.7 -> -0.03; 0.823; 0.799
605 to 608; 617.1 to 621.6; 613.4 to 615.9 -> 0.04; 0.752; 0.738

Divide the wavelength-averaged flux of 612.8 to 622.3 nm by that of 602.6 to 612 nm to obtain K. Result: 0.97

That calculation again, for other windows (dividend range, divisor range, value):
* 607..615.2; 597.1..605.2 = 0.93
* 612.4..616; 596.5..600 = 0.89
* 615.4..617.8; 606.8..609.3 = 0.98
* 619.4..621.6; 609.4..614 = 0.97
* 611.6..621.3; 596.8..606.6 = 0.93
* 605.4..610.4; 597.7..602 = 0.90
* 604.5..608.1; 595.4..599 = 0.96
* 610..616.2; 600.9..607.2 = 0.96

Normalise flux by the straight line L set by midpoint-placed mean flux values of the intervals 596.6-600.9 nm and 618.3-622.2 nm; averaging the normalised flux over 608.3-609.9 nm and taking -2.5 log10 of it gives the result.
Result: 0.04 mag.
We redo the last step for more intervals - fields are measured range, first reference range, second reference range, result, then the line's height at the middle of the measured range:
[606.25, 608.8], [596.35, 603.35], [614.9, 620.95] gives 0.03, 0.78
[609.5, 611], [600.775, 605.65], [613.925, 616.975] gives -0.01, 0.772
